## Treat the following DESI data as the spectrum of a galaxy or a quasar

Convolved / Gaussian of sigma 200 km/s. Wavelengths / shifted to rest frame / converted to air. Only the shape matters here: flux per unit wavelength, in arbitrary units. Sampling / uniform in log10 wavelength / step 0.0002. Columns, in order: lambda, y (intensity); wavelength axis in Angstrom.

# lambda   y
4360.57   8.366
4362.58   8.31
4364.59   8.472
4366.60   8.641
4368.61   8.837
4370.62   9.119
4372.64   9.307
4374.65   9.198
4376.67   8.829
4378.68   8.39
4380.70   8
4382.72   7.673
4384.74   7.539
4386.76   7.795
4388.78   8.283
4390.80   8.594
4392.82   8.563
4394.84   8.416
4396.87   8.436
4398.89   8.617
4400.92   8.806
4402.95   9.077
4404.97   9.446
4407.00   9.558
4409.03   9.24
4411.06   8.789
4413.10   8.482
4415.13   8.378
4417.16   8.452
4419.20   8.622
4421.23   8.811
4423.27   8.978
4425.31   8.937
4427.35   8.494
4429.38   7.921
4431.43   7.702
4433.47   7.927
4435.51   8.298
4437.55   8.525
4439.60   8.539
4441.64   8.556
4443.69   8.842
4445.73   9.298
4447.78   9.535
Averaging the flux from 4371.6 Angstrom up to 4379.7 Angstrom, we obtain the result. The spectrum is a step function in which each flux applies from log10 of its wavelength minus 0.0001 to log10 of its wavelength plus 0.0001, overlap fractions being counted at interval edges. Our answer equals 8.93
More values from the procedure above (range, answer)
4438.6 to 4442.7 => 8.55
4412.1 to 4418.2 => 8.44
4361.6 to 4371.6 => 8.68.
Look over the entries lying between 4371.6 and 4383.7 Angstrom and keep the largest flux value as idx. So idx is 9.307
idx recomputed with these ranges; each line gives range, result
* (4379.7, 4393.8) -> 8.594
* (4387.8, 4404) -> 9.077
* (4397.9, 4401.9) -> 8.806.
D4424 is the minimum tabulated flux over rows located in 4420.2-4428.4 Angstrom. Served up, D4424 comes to 8.494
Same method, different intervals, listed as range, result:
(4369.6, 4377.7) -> 8.829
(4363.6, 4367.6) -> 8.472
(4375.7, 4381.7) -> 8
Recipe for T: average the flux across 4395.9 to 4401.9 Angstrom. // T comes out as 8.62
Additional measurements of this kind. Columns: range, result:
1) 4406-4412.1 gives 9.18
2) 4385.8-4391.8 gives 8.23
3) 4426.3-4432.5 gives 8.04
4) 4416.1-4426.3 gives 8.76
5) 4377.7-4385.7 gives 7.89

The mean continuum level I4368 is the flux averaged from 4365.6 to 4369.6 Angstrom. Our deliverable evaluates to 8.74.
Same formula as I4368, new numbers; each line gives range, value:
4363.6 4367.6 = 8.56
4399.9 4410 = 9.23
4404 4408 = 9.5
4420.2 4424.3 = 8.89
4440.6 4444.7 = 8.7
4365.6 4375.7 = 9.02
